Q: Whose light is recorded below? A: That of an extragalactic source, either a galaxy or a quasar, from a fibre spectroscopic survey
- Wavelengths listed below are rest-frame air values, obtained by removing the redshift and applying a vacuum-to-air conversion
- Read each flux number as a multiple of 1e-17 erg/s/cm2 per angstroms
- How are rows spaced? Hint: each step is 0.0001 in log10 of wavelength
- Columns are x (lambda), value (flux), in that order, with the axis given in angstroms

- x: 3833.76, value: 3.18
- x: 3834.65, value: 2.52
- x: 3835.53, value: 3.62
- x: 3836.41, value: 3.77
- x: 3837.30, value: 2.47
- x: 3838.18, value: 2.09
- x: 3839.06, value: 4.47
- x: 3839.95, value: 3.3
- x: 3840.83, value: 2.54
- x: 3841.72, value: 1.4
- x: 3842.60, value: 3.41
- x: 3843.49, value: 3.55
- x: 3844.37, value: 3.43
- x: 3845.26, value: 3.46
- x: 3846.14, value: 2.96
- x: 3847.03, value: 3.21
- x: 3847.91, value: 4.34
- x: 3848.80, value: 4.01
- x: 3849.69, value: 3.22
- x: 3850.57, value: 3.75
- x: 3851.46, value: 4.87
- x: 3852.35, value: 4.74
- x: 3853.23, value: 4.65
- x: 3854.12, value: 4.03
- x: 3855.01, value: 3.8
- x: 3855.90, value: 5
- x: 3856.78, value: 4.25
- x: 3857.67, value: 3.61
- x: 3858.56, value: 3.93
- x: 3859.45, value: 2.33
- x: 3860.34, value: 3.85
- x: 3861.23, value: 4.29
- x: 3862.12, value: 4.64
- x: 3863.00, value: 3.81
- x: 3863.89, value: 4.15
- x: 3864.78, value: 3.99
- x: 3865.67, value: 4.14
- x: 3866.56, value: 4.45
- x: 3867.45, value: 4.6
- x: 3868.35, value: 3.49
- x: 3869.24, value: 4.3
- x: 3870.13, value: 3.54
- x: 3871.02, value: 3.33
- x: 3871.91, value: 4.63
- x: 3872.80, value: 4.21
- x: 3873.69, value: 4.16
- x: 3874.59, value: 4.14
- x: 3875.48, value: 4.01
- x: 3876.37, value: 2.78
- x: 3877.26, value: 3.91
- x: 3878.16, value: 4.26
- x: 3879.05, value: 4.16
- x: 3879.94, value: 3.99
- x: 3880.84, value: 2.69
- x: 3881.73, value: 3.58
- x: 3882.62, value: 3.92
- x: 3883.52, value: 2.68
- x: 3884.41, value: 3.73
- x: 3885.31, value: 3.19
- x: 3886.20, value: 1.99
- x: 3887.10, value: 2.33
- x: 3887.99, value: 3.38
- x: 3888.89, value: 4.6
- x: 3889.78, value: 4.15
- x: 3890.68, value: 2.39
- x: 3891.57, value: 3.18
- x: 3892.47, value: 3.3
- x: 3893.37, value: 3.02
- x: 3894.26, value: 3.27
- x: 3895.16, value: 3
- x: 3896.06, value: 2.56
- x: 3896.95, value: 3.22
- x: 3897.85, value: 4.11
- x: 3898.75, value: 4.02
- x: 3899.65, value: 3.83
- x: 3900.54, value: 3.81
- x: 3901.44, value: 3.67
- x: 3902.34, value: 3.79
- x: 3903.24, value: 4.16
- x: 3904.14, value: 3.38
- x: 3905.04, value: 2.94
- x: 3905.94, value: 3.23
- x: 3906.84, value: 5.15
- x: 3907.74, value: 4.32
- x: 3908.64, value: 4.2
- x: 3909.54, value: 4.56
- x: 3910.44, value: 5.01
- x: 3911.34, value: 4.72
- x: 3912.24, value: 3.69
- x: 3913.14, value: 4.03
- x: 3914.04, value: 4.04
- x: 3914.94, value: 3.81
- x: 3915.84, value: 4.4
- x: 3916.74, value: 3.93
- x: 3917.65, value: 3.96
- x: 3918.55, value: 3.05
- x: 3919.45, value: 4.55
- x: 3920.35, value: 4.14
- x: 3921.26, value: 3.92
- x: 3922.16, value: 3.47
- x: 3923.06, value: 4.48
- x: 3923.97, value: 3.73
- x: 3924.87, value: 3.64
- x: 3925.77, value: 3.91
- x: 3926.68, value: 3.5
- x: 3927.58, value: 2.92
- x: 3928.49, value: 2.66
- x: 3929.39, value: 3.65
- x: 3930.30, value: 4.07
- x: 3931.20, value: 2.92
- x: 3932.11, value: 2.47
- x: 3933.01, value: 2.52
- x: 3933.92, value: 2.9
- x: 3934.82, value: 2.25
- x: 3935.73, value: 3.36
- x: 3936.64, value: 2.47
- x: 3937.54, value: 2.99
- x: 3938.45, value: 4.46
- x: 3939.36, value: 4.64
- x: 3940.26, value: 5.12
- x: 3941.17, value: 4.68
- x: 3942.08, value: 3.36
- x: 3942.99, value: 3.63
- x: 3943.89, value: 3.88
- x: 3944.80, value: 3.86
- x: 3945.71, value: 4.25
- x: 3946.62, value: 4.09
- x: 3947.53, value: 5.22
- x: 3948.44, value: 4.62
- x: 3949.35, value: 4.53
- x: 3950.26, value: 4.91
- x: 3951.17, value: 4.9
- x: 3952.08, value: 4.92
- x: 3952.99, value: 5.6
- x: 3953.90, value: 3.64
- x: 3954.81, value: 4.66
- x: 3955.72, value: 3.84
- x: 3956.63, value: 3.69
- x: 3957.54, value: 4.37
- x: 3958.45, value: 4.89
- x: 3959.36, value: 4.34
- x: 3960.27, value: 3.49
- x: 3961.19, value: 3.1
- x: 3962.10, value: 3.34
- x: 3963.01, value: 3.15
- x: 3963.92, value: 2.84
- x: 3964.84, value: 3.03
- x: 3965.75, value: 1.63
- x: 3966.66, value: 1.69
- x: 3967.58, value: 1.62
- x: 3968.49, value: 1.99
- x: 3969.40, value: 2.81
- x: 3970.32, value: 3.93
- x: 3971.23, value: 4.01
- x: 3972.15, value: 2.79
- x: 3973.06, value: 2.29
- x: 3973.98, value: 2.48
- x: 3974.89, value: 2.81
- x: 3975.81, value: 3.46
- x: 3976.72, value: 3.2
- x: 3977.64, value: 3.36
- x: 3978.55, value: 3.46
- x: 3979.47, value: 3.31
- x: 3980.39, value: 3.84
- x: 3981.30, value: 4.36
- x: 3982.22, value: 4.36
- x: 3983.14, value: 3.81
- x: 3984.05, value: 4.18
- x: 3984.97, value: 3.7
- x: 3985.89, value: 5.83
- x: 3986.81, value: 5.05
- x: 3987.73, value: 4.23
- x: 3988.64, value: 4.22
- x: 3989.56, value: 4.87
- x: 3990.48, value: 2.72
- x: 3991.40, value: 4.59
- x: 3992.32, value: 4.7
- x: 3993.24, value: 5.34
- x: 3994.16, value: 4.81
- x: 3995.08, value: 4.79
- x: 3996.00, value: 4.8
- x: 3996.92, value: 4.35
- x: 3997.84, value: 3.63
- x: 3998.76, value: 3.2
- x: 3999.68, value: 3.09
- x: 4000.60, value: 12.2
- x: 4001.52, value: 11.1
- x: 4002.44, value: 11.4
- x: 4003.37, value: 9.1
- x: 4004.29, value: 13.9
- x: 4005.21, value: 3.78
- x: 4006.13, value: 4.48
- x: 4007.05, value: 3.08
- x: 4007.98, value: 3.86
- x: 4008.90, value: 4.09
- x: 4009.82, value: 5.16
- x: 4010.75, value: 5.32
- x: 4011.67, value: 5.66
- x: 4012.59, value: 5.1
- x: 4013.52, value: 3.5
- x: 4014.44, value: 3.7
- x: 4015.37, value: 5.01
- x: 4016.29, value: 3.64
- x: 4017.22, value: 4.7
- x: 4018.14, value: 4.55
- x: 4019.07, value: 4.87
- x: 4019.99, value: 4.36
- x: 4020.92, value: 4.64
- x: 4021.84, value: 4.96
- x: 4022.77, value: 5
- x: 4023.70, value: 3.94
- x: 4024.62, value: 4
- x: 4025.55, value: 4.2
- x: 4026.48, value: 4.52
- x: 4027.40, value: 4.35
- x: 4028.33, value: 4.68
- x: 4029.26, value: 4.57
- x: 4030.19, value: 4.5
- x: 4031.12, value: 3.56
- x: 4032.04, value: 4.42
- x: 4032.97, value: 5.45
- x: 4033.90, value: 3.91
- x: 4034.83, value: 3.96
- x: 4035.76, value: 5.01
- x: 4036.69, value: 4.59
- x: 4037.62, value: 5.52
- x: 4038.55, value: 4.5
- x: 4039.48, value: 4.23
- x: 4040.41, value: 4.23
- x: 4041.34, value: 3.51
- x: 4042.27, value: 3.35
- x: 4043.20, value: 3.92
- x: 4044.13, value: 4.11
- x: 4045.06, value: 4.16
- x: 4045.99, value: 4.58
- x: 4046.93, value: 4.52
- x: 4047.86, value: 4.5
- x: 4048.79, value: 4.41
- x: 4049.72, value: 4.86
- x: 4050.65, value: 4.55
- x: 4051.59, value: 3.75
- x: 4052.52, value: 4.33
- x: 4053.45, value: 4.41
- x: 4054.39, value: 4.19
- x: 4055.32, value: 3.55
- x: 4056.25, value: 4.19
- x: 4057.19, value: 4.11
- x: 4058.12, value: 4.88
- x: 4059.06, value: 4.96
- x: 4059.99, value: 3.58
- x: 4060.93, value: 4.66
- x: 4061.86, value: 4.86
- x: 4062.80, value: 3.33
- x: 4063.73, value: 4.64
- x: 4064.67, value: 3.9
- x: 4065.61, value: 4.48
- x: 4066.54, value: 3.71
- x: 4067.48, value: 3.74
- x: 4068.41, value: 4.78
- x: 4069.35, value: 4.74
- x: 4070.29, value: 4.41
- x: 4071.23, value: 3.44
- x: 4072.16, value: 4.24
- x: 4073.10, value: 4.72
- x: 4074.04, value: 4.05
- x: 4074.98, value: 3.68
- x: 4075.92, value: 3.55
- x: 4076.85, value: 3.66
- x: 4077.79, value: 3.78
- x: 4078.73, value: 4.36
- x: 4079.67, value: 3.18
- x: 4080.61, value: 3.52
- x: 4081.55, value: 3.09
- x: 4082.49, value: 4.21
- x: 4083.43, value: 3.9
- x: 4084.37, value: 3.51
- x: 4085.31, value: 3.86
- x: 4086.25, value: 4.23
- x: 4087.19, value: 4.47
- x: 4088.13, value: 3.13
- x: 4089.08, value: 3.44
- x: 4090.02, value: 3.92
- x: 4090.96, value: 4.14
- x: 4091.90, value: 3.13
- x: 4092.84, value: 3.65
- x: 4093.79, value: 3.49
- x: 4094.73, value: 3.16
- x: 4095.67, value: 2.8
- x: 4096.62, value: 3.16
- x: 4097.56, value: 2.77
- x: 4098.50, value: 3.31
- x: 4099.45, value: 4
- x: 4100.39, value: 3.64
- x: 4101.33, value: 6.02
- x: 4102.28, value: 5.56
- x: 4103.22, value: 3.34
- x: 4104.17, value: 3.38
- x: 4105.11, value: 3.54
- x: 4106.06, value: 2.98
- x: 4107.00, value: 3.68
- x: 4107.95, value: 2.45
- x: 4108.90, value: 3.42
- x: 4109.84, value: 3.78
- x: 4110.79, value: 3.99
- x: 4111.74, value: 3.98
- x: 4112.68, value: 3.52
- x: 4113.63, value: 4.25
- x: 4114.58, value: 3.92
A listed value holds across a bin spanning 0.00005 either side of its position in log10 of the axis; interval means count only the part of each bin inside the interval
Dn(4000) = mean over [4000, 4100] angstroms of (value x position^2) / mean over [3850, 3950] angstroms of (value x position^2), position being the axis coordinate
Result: 1.27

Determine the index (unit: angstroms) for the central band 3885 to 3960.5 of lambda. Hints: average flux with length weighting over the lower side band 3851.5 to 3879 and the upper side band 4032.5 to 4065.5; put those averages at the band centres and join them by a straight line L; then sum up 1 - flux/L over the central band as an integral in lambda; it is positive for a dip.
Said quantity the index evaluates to 6.0 angstroms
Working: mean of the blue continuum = 4.05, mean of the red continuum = 4.32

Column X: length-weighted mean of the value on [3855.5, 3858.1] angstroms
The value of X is 4.29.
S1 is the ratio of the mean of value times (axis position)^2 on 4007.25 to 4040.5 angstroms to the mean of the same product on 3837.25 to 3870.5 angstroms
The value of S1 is 1.31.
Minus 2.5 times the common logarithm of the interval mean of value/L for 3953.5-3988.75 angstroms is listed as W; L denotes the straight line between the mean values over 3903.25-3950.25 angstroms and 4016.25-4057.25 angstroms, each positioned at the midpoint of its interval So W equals 0.159 mag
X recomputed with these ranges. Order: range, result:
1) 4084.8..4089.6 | 3.82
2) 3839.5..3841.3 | 2.89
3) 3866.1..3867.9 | 4.51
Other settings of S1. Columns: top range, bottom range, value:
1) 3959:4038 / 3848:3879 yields 1.18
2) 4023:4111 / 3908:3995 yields 1.12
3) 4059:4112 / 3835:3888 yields 1.17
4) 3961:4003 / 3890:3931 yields 1.15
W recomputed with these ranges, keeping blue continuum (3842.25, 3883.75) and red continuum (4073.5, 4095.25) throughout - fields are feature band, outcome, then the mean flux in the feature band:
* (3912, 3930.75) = 0.01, 3.79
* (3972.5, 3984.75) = 0.10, 3.46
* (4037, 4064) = -0.15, 4.29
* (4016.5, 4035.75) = -0.19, 4.46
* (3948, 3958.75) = -0.19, 4.54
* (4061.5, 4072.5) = -0.13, 4.18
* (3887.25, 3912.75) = 0.04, 3.72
